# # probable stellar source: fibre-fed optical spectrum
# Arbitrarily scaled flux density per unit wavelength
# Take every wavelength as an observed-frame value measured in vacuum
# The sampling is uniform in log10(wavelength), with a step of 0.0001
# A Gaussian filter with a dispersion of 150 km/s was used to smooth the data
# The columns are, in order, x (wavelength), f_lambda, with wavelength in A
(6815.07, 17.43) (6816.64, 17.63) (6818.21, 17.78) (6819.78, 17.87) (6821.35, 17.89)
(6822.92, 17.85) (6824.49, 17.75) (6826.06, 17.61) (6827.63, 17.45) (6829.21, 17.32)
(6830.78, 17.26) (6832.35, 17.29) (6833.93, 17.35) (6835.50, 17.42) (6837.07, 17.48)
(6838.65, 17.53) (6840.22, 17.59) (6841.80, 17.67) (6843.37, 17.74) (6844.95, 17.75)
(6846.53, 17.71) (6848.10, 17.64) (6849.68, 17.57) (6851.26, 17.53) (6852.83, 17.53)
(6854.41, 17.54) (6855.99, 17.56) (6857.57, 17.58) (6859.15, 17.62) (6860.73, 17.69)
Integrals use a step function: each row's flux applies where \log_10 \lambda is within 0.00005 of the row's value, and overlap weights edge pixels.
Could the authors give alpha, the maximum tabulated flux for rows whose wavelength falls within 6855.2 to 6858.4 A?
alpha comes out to 17.58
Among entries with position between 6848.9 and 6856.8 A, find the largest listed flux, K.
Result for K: 17.57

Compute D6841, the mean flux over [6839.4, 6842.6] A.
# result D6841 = 17.7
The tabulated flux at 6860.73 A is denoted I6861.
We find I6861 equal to 17.69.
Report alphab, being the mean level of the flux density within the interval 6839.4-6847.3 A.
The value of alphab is 17.7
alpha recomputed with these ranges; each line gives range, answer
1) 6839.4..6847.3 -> 17.75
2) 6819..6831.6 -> 17.89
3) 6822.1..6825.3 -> 17.85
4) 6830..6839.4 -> 17.53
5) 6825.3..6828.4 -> 17.61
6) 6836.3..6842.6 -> 17.67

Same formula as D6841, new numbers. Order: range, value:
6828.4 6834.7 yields 17.3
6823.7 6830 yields 17.5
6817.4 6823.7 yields 17.9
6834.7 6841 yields 17.5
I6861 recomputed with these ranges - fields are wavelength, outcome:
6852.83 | 17.53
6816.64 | 17.63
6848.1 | 17.64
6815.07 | 17.43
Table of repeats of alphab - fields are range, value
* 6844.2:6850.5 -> 17.7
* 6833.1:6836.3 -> 17.4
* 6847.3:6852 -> 17.6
